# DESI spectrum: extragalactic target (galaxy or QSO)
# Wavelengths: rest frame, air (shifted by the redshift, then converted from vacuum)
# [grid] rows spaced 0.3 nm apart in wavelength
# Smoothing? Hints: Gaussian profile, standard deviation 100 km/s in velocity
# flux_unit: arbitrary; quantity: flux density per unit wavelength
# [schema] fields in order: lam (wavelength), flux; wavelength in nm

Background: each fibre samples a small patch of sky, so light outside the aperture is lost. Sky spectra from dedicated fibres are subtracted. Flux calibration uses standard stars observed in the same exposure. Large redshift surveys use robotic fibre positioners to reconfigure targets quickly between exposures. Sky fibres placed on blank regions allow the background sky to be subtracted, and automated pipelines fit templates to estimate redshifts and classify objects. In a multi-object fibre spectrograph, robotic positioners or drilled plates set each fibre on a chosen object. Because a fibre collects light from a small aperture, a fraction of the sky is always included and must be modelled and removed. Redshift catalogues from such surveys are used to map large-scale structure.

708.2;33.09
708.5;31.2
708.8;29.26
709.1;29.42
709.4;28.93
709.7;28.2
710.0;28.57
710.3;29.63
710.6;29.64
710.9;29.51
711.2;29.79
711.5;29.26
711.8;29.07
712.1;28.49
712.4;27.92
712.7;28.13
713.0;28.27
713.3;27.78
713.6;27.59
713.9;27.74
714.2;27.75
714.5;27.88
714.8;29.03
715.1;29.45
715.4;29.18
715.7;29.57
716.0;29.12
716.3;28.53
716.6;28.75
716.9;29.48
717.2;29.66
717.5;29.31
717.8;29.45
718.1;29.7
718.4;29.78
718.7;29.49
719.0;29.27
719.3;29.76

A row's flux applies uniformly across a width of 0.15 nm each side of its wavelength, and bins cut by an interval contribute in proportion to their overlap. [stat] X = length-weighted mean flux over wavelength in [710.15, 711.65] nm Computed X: 29.6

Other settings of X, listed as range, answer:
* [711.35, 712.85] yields 28.6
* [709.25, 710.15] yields 28.6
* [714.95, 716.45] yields 29.2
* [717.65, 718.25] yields 29.6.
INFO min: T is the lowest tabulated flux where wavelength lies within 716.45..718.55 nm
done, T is 28.75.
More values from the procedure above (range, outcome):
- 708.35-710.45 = 28.2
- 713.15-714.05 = 27.59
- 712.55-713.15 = 28.13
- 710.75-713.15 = 27.92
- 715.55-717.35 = 28.53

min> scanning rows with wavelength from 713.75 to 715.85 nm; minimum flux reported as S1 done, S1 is 27.74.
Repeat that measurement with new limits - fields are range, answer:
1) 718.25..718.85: 29.49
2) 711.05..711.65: 29.26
